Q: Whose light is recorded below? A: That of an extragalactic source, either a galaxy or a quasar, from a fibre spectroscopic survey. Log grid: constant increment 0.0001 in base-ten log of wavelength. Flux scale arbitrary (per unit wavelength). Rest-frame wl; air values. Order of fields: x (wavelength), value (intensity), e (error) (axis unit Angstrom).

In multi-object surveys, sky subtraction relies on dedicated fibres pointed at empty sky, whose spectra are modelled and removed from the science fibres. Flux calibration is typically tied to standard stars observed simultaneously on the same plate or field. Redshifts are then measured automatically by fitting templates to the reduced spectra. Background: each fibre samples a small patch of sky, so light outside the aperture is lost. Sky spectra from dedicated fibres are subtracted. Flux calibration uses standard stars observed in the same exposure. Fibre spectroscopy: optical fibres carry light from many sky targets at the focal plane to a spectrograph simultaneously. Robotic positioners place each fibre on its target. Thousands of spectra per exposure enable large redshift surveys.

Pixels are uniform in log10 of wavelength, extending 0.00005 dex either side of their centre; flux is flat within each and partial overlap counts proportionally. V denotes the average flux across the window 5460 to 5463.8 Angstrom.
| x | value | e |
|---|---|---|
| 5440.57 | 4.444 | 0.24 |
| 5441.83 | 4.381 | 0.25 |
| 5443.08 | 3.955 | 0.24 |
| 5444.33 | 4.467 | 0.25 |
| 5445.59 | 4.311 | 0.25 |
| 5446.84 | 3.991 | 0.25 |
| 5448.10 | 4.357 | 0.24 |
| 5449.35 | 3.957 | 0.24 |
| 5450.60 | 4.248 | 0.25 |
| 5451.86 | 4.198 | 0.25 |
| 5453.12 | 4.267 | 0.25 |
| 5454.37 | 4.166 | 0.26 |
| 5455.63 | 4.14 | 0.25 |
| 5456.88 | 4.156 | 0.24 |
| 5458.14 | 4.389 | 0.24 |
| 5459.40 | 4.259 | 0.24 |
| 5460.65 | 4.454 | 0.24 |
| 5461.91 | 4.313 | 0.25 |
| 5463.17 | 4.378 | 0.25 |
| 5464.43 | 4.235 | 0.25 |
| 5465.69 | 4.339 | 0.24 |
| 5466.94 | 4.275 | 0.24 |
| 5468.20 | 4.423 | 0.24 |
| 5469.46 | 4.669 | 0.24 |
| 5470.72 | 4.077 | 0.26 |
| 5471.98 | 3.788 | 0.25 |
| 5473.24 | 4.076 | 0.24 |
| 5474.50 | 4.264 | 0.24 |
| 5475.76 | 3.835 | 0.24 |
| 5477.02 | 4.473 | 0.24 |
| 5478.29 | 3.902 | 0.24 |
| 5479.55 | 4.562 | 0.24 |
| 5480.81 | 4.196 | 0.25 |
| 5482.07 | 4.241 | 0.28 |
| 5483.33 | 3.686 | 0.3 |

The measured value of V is 4.38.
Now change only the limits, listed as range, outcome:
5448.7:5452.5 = 4.14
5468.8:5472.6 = 4.18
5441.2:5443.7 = 4.17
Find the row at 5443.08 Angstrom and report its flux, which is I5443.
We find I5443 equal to 3.955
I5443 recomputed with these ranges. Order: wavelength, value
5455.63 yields 4.14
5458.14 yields 4.389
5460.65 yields 4.454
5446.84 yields 3.991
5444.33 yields 4.467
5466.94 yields 4.275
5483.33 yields 3.686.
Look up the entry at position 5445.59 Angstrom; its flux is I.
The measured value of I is 4.311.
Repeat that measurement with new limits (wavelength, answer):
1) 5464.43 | 4.235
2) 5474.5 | 4.264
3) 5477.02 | 4.473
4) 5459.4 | 4.259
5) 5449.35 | 3.957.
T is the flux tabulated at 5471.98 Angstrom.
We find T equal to 3.788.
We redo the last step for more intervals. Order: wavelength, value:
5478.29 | 3.902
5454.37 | 4.166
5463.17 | 4.378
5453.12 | 4.267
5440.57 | 4.444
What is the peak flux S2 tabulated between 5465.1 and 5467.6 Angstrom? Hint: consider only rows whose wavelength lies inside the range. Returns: 4.339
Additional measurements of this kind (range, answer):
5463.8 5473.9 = 4.669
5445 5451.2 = 4.357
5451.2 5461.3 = 4.454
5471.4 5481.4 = 4.562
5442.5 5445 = 4.467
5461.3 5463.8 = 4.378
